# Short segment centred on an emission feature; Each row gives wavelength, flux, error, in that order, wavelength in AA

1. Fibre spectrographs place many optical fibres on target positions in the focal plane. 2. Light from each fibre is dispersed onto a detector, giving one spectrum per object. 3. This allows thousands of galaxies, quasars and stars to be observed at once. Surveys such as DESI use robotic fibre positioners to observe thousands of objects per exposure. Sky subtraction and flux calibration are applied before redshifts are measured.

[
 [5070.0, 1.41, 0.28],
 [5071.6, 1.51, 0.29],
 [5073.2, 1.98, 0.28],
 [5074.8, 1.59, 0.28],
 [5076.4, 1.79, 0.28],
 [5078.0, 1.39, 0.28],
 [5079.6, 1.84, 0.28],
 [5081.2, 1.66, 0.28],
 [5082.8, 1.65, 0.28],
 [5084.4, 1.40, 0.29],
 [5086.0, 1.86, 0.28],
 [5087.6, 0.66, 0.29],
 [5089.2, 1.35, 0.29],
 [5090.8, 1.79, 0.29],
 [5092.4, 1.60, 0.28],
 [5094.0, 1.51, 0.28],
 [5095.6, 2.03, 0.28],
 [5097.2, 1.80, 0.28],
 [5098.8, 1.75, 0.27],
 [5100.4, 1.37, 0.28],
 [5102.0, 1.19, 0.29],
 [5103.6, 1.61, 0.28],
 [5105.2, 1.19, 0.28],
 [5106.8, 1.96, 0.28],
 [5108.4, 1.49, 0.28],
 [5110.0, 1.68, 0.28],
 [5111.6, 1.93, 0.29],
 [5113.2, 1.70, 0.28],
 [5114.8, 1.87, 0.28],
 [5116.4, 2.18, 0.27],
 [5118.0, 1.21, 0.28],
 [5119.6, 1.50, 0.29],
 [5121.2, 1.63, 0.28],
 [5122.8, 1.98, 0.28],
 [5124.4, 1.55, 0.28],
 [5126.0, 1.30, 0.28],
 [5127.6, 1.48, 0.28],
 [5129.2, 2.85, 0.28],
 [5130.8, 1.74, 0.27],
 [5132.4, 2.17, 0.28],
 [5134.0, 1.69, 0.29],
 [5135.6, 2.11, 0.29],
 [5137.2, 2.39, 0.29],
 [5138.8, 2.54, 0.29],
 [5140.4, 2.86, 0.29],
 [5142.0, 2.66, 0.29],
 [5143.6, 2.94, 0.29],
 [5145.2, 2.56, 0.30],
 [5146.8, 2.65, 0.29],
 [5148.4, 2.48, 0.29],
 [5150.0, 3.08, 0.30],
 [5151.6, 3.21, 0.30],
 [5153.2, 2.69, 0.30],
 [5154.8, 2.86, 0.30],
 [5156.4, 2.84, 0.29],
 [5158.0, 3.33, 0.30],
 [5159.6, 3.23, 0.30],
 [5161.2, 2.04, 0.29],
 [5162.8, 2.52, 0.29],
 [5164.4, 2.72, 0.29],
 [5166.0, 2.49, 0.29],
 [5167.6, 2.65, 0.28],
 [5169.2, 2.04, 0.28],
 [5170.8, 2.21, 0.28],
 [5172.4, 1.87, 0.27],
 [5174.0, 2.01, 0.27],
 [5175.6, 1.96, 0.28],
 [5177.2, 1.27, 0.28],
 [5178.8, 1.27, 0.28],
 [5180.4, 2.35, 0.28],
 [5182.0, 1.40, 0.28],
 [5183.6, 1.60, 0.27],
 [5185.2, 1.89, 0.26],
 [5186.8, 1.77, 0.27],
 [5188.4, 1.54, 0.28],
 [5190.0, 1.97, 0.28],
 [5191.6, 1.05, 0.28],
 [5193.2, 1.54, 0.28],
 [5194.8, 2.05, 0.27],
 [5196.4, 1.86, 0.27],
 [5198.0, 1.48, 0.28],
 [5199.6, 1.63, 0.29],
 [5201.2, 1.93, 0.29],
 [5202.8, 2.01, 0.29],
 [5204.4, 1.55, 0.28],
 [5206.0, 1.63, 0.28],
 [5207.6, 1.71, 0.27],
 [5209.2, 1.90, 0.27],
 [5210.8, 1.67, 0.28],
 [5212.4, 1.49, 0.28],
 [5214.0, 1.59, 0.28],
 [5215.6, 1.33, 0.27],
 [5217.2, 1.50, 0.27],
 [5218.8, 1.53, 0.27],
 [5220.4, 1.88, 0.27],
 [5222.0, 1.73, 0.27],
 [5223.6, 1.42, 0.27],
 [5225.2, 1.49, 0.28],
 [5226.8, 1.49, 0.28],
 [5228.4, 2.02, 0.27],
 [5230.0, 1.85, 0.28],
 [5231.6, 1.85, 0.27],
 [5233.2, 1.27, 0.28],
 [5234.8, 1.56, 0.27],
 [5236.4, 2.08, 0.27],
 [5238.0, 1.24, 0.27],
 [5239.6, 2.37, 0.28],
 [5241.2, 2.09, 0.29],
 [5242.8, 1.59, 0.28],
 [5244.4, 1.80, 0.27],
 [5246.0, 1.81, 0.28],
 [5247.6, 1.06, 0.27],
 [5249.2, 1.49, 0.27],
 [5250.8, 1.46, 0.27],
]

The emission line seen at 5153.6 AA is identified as Mg II 2798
